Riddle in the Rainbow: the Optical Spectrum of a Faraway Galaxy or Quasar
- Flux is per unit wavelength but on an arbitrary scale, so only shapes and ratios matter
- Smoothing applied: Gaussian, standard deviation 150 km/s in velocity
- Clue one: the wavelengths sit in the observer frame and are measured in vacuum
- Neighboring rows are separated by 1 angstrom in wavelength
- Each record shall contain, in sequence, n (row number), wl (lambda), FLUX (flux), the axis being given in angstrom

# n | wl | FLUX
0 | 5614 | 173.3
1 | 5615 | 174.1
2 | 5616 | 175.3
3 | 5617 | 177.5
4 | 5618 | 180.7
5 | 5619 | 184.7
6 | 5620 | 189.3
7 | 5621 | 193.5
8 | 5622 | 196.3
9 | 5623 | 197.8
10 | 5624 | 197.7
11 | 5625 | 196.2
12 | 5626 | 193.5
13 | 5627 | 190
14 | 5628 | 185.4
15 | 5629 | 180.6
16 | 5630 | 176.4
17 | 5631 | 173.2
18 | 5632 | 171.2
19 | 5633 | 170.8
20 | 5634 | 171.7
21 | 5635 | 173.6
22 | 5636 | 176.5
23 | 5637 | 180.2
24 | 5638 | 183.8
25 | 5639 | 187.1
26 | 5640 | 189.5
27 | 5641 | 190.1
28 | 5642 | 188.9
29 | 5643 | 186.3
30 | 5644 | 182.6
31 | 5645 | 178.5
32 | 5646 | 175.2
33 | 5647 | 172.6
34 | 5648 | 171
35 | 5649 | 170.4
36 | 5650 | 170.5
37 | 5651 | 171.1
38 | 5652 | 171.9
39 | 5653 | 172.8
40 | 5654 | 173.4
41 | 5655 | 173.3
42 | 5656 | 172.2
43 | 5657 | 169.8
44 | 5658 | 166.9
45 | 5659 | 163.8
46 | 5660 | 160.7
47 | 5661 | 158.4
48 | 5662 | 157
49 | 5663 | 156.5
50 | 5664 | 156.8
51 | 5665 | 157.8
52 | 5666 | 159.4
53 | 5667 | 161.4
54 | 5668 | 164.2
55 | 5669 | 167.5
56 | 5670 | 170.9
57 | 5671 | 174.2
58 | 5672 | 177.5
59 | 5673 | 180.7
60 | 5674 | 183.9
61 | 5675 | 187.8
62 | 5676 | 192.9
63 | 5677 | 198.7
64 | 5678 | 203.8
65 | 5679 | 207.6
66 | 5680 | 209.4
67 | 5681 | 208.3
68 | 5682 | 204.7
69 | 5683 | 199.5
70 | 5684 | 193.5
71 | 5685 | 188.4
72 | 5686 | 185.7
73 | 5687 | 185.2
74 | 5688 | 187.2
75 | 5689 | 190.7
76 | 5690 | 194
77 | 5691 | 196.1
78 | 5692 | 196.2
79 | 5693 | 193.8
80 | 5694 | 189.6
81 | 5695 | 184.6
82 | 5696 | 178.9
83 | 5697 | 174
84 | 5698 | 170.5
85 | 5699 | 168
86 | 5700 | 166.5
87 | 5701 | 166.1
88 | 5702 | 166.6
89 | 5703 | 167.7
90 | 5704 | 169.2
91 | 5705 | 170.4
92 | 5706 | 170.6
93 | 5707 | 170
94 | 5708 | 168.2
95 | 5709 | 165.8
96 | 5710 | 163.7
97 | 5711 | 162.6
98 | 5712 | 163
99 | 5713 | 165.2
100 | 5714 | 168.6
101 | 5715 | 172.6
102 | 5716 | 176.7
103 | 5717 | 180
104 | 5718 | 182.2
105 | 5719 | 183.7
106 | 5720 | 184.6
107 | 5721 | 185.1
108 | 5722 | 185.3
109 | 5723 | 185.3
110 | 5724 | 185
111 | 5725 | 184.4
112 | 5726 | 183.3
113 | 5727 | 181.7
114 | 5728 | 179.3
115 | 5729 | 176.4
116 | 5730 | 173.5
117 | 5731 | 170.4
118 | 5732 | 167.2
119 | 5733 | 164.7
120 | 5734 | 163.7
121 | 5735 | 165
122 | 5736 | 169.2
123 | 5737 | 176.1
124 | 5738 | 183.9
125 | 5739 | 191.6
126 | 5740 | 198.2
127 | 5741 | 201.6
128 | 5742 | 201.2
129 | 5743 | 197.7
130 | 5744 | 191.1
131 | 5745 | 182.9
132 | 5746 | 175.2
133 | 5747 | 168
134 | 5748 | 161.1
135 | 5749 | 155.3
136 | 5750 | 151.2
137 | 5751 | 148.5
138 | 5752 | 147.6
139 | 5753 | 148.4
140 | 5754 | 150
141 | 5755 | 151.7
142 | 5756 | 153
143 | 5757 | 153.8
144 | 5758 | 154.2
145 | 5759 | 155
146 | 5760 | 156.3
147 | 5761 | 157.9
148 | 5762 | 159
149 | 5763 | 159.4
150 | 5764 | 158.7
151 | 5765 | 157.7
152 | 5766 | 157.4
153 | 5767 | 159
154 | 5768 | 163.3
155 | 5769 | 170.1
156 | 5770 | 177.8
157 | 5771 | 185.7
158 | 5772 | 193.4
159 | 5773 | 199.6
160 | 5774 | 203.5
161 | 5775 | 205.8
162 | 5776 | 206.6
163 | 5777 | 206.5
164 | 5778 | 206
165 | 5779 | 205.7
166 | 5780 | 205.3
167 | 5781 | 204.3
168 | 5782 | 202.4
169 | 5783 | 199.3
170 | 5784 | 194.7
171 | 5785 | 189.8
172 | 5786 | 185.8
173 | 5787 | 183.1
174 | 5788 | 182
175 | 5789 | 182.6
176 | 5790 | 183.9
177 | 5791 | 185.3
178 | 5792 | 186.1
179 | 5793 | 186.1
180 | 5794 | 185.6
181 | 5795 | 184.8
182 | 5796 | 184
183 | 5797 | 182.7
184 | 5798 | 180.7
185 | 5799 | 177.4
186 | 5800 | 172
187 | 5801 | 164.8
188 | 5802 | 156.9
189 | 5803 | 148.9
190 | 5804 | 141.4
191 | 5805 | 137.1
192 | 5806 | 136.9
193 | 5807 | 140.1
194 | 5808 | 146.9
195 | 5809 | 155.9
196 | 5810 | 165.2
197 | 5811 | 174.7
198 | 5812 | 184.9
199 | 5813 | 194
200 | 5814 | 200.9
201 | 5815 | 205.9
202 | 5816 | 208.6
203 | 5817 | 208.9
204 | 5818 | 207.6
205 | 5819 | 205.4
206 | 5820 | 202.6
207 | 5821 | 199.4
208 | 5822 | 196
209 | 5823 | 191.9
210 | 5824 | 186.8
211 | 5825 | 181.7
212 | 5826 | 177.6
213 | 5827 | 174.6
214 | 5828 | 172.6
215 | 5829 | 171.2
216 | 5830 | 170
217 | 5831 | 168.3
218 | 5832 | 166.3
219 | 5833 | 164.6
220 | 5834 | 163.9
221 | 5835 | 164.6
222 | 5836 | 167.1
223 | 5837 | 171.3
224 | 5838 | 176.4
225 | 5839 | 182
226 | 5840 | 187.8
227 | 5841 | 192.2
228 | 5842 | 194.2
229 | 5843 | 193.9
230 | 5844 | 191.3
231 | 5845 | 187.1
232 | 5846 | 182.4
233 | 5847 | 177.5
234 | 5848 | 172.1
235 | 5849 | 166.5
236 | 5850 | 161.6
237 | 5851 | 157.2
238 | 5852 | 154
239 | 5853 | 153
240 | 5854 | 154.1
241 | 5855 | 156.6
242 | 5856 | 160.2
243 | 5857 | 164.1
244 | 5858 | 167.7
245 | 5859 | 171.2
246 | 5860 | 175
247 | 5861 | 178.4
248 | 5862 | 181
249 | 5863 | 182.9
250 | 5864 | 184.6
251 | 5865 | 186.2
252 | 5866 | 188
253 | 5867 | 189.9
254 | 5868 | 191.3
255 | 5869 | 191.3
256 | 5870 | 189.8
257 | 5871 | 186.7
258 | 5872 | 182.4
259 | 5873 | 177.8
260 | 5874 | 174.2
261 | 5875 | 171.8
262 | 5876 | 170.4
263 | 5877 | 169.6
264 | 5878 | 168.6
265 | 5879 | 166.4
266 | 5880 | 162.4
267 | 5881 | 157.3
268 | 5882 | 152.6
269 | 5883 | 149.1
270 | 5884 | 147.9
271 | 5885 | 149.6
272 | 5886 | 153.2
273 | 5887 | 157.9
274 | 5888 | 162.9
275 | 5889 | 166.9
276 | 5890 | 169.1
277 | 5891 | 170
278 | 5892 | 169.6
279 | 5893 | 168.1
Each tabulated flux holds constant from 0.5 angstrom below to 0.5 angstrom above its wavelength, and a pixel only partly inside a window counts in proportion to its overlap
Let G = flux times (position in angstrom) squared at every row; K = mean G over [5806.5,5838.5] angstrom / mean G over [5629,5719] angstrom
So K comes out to 1.1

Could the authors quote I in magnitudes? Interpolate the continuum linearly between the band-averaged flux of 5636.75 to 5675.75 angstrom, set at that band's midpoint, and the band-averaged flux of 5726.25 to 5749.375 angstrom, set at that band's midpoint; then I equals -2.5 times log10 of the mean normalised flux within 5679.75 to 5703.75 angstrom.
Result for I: -0.06 mag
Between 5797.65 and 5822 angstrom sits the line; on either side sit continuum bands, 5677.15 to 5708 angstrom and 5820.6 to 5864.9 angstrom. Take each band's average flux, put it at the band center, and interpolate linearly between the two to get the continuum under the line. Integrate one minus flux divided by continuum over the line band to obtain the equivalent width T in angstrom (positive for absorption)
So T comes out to 0.1 angstrom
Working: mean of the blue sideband 185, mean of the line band 176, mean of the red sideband 175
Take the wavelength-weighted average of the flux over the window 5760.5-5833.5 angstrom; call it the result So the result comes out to 181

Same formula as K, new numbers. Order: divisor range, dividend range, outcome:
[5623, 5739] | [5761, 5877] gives 1.05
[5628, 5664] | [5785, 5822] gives 1.09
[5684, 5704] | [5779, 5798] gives 1.08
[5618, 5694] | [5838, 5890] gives 1.02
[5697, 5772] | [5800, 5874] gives 1.07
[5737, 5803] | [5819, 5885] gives 1.01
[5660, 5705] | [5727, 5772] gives 0.96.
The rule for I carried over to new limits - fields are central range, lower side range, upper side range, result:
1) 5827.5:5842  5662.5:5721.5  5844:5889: -0.01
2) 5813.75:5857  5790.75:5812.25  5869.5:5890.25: -0.08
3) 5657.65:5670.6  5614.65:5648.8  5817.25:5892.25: 0.13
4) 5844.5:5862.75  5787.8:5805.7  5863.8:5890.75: 0.02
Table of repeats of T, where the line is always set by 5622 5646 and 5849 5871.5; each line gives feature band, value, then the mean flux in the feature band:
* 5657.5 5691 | 0.2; 181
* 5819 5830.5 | -0.6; 185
